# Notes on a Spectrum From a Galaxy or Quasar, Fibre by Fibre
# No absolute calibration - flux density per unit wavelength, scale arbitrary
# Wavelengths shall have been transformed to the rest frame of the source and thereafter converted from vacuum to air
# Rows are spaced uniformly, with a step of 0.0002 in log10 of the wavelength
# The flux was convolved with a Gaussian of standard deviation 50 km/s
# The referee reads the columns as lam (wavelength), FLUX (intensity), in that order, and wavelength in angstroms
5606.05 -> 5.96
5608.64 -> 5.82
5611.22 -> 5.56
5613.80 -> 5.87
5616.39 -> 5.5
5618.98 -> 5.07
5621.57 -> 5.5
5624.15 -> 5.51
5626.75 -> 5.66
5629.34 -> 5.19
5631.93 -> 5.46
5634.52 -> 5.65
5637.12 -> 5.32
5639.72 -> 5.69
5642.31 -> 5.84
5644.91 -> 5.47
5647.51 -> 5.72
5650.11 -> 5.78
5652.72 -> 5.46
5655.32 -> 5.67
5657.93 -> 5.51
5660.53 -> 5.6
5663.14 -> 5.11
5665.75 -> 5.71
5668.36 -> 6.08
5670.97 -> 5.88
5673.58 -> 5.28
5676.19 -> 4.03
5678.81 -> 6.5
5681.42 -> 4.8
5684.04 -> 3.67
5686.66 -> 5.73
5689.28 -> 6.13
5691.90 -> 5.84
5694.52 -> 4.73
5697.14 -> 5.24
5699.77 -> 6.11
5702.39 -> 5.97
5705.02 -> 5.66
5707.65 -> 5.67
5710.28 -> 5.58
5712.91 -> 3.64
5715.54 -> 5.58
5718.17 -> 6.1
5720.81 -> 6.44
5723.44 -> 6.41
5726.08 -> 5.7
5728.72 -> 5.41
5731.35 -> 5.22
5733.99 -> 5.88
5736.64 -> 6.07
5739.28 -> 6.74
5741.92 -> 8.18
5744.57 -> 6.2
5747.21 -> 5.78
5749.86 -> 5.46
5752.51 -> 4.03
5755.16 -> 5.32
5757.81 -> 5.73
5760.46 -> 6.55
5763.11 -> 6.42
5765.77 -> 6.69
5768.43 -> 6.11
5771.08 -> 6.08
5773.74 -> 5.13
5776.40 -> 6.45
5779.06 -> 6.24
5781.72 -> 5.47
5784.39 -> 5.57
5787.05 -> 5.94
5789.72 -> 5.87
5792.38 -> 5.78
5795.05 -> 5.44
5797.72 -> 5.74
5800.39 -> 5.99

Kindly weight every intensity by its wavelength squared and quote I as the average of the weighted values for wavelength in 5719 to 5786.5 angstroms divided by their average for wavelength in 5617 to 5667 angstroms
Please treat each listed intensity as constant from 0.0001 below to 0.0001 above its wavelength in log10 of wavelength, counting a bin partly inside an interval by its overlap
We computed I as 1.12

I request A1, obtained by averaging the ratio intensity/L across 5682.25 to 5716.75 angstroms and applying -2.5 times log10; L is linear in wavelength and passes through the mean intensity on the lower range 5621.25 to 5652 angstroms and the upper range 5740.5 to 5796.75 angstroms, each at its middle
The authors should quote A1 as 0.08 mag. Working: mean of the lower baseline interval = 5.57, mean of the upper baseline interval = 5.93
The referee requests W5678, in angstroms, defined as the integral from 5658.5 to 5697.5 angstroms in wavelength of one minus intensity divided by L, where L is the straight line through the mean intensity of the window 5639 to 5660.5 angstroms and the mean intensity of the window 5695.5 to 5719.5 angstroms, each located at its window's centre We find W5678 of 1.46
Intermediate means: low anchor 5.64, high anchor 5.49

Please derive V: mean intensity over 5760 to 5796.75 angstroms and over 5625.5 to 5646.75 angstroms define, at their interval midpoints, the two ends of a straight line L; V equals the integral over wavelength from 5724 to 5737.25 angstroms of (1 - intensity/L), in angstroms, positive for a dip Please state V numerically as 0.33 angstroms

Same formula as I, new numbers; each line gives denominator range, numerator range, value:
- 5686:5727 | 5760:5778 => 1.12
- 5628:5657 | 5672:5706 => 0.98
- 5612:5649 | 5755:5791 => 1.14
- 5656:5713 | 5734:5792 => 1.14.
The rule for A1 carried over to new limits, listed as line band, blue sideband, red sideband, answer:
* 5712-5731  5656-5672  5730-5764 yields 0.044 mag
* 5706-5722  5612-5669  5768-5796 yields 0.039 mag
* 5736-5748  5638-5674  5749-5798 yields -0.160 mag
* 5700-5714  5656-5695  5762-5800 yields 0.031 mag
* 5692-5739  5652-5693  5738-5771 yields 0.027 mag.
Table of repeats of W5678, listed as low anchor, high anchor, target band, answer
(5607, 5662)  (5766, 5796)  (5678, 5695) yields 1.0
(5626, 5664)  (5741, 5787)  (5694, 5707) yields 0.3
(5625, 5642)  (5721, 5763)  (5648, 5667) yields 0.2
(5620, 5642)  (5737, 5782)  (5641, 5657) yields -0.2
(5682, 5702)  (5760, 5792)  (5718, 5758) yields -1.4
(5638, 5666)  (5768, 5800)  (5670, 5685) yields 1.6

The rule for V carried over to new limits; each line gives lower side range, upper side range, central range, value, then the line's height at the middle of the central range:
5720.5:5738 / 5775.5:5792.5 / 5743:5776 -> 0.3 angstroms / 5.87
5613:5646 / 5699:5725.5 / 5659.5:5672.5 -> -0.2 angstroms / 5.6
